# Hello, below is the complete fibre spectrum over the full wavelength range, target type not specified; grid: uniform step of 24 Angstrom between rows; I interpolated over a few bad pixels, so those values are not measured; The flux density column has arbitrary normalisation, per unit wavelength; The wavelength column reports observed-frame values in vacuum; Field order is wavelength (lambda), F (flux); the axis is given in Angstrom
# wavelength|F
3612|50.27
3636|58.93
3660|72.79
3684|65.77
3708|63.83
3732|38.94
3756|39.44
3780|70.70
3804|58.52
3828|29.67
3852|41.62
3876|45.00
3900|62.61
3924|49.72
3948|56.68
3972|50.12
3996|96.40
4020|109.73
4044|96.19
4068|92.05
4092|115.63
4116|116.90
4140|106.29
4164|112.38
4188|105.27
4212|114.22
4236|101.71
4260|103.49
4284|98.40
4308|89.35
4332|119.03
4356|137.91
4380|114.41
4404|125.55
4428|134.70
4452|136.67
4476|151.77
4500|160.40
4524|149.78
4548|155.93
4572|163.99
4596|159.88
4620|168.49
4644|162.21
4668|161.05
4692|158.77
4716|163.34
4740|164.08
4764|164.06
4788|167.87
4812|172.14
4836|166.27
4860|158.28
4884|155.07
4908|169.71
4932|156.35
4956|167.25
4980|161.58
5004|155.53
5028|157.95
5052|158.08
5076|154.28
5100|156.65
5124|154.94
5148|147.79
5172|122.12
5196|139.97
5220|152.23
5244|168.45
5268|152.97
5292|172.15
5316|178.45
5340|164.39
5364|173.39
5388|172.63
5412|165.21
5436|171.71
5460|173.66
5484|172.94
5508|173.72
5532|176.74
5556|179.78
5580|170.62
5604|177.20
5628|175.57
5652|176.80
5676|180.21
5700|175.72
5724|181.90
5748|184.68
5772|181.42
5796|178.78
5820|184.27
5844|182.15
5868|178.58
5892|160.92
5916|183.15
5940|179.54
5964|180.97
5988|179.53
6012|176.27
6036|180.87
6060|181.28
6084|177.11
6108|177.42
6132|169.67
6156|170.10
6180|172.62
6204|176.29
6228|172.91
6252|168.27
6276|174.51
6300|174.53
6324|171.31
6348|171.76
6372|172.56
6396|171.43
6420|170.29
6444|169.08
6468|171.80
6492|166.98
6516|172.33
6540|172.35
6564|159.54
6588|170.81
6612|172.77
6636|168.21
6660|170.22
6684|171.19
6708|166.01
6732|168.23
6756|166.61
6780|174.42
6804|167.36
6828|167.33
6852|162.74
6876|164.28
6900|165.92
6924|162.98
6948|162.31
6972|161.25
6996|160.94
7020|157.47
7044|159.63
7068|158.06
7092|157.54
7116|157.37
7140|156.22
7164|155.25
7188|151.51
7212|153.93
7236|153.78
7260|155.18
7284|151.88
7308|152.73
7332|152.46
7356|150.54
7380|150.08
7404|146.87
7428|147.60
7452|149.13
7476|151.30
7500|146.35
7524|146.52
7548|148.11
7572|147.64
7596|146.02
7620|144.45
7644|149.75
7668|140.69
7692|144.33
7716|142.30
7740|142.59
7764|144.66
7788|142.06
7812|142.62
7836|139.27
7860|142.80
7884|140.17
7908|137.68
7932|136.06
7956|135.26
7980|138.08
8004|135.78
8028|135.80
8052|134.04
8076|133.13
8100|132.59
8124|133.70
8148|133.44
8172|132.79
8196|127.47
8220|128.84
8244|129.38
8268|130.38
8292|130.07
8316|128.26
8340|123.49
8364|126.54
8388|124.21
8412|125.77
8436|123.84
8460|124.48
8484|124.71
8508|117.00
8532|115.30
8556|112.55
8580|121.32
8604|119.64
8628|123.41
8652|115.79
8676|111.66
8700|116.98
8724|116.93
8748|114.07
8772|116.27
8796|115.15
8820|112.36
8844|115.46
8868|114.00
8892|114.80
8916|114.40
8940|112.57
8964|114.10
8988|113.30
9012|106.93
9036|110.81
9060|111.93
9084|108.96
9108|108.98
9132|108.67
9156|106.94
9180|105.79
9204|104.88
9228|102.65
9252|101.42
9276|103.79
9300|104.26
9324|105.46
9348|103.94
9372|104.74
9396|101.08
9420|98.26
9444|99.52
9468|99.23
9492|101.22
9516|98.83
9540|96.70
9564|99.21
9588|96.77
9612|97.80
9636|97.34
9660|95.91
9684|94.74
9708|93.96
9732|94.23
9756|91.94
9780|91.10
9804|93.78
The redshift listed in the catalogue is 0.000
